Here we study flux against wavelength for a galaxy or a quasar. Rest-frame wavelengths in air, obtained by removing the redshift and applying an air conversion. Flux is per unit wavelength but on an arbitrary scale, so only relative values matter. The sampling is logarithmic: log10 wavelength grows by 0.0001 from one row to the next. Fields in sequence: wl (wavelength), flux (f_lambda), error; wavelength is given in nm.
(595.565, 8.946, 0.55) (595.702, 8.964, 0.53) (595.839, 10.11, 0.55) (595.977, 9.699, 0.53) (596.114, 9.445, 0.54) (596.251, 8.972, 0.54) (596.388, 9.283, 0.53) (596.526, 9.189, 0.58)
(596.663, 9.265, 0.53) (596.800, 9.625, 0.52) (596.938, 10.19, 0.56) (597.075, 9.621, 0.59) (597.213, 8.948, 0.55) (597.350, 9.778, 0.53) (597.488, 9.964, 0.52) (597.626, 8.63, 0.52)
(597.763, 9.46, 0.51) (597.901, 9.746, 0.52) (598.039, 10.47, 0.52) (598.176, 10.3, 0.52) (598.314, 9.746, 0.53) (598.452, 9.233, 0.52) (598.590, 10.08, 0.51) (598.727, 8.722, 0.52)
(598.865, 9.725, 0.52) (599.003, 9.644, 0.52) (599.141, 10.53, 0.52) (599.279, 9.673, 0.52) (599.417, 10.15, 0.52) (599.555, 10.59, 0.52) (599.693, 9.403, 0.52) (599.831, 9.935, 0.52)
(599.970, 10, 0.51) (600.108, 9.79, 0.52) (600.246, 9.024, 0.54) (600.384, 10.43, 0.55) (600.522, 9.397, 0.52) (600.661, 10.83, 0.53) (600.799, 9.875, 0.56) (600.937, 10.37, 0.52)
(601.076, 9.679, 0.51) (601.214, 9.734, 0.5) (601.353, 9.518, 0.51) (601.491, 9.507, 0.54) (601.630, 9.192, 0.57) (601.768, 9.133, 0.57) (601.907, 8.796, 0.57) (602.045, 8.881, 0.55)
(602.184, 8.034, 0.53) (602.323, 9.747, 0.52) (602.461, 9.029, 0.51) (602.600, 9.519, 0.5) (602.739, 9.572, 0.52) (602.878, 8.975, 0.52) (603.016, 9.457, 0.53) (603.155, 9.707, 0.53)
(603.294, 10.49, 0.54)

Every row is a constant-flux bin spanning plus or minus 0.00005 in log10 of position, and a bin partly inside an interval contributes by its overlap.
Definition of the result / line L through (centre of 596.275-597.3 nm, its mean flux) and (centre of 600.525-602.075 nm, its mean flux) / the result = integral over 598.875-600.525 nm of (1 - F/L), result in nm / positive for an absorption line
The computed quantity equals -0.061 nm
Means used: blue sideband 9.43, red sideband 9.6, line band 9.89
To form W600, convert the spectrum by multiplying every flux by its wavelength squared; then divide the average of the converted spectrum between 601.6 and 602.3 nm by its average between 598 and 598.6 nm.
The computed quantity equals 0.90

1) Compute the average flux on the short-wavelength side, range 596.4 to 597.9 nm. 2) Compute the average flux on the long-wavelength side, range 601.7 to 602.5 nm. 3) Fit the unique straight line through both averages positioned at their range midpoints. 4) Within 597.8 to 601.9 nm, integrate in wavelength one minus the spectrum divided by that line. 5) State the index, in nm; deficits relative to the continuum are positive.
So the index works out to -0.27 nm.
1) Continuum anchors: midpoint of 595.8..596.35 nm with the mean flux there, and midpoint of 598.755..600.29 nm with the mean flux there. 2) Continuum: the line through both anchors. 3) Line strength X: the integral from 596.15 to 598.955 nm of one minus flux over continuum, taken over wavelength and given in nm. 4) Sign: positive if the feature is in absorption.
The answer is 0.031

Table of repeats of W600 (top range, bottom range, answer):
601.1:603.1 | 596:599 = 0.98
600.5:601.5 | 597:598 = 1.06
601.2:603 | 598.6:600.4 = 0.95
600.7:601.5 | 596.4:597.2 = 1.05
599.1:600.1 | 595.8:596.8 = 1.07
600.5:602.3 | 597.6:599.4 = 0.98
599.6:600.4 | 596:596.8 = 1.06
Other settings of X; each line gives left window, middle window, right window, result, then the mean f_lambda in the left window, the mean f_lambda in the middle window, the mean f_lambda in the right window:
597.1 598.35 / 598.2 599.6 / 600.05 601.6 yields -0.01 nm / 9.66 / 9.81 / 9.82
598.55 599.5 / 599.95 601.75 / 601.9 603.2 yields -0.06 nm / 9.8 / 9.77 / 9.18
